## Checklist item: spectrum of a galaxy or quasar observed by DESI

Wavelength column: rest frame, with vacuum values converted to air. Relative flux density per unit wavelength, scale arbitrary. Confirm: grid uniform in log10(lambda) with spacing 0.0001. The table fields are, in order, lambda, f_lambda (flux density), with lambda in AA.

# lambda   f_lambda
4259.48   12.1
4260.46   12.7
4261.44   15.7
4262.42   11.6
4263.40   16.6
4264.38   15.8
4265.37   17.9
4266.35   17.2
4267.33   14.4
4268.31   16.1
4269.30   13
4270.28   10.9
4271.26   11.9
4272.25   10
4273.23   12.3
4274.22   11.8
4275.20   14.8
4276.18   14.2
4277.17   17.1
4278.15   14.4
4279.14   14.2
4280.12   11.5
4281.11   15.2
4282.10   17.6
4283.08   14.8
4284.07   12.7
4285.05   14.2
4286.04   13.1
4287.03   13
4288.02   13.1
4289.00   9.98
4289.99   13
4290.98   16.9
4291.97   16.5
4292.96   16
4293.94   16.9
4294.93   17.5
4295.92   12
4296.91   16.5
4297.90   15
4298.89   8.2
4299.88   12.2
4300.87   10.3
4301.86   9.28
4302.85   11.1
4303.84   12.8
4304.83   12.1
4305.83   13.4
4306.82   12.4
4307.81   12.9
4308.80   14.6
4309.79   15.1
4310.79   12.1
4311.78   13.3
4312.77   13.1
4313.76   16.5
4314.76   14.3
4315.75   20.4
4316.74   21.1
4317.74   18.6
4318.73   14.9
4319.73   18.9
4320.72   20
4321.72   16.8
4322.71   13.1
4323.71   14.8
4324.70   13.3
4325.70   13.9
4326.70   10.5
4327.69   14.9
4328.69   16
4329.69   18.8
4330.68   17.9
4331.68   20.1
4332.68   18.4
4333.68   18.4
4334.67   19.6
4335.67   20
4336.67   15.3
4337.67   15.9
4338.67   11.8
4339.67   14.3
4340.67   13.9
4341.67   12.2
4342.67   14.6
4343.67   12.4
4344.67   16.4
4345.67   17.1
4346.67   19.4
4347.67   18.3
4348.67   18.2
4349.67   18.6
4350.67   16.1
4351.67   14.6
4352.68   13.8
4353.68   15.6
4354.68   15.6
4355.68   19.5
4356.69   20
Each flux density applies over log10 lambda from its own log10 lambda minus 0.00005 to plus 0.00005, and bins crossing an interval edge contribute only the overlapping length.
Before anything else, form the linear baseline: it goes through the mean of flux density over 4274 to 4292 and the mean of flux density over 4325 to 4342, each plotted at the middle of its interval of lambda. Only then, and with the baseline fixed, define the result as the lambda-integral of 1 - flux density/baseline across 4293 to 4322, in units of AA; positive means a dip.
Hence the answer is 0.9 AA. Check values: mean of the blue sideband 14.1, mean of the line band 14.6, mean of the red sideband 16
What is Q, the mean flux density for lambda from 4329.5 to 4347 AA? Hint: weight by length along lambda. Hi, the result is 16.4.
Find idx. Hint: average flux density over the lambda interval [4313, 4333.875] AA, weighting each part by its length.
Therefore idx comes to 16.7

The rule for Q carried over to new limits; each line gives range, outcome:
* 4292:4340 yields 15.1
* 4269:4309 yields 13.4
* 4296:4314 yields 12.8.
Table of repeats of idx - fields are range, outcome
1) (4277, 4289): 14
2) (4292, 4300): 14.5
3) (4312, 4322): 17.4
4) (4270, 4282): 13.4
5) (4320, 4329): 14.9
